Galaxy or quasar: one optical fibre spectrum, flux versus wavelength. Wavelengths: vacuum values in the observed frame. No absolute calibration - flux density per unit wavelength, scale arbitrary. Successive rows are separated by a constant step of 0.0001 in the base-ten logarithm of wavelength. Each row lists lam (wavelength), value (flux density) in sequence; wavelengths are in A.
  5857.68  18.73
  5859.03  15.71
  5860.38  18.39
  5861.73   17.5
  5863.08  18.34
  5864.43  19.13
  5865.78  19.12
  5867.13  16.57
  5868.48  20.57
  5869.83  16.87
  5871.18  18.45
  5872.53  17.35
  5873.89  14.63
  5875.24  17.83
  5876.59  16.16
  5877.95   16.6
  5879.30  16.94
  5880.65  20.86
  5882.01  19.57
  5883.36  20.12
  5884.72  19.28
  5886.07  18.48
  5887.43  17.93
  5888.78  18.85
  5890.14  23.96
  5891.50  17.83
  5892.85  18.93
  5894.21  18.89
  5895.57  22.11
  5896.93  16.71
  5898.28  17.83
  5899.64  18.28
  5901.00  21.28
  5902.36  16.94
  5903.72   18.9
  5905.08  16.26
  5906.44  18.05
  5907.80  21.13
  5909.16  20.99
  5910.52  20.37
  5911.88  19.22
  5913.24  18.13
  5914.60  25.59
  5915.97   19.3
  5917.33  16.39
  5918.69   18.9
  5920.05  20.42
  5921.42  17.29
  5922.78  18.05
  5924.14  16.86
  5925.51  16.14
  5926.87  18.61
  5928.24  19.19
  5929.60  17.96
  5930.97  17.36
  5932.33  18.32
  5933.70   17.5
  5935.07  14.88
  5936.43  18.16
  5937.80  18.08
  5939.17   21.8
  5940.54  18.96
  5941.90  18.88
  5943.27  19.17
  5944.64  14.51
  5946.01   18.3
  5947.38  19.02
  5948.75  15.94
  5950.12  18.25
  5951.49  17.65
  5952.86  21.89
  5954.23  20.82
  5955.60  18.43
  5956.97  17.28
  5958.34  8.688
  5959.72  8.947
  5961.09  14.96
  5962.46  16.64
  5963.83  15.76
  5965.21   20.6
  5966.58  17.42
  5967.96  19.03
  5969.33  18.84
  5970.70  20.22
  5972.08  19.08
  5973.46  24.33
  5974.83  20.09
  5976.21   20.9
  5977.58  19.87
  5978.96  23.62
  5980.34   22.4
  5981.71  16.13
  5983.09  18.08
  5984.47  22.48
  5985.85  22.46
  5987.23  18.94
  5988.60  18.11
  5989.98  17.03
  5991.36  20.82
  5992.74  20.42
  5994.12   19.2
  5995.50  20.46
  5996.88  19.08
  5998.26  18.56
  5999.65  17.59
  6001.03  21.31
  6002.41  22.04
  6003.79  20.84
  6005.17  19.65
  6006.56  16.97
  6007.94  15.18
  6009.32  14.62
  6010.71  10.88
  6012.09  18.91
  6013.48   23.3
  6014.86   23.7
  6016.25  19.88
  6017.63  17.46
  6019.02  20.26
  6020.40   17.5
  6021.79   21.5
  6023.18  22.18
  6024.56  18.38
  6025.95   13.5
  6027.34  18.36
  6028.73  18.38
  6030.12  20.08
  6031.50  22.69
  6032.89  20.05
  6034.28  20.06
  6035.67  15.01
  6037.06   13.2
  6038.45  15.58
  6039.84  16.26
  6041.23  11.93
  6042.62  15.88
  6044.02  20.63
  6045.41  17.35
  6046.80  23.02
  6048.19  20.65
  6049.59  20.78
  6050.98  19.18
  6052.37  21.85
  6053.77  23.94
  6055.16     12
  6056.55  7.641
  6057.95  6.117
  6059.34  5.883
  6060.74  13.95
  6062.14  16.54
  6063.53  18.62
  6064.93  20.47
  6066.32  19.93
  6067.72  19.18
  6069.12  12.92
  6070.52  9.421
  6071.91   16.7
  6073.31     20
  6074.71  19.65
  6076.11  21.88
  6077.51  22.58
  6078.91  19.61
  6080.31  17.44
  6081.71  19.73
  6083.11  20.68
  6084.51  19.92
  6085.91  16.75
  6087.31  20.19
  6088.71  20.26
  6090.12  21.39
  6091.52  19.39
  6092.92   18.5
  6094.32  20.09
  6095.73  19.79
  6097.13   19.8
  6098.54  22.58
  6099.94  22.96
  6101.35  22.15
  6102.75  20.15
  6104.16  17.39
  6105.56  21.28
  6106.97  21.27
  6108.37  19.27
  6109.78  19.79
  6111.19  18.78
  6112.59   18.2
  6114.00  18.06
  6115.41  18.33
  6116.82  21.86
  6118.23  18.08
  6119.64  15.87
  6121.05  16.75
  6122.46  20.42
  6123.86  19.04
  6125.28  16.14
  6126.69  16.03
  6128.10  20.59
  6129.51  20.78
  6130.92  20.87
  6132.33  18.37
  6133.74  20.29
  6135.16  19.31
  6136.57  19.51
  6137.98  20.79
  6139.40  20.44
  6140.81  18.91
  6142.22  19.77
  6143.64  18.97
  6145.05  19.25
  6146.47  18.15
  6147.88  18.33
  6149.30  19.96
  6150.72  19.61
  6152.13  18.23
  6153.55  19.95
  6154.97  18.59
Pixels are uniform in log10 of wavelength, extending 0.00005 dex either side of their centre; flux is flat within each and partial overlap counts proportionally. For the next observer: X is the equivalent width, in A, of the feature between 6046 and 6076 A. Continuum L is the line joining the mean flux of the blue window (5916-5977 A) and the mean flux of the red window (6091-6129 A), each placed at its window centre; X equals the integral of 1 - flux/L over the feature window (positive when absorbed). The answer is 3.56 A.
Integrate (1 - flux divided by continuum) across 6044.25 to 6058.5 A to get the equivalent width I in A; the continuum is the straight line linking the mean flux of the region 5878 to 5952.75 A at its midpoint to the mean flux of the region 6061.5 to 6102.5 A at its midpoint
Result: 1.3 A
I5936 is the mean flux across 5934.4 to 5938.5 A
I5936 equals 17.1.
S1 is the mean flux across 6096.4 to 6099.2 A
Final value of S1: 21.1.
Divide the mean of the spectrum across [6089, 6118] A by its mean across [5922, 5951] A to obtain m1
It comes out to 1.1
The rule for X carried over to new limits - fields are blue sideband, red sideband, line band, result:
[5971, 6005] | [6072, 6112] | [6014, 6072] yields 7.9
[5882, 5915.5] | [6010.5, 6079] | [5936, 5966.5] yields 2.3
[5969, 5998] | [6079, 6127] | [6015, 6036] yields 0.7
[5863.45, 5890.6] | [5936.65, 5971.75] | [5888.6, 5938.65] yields -2.0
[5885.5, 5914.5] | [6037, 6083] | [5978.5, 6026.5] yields -3.7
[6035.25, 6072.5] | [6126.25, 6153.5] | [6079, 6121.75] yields -4.0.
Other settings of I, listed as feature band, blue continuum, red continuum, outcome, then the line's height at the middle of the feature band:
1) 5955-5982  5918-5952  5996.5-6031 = 0.3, 18.4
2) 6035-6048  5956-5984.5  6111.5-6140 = 1.3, 18.6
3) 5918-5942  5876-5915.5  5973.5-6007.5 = 1.6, 19.5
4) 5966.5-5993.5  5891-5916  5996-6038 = -1.7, 18.9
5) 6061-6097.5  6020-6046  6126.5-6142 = -0.2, 18.7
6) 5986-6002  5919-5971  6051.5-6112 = -1.3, 17.9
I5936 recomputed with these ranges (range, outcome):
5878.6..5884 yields 19.4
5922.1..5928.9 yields 17.8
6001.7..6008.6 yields 19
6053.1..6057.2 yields 14.6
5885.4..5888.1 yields 18.2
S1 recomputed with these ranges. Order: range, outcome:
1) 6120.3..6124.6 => 18.7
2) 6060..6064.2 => 16.2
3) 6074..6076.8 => 20.7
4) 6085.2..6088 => 18.5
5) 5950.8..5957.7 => 19.2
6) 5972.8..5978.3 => 21.3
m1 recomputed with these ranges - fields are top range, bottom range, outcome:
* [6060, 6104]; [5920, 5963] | 1.10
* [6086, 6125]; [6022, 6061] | 1.15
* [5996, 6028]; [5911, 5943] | 1.01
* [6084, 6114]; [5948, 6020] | 1.06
